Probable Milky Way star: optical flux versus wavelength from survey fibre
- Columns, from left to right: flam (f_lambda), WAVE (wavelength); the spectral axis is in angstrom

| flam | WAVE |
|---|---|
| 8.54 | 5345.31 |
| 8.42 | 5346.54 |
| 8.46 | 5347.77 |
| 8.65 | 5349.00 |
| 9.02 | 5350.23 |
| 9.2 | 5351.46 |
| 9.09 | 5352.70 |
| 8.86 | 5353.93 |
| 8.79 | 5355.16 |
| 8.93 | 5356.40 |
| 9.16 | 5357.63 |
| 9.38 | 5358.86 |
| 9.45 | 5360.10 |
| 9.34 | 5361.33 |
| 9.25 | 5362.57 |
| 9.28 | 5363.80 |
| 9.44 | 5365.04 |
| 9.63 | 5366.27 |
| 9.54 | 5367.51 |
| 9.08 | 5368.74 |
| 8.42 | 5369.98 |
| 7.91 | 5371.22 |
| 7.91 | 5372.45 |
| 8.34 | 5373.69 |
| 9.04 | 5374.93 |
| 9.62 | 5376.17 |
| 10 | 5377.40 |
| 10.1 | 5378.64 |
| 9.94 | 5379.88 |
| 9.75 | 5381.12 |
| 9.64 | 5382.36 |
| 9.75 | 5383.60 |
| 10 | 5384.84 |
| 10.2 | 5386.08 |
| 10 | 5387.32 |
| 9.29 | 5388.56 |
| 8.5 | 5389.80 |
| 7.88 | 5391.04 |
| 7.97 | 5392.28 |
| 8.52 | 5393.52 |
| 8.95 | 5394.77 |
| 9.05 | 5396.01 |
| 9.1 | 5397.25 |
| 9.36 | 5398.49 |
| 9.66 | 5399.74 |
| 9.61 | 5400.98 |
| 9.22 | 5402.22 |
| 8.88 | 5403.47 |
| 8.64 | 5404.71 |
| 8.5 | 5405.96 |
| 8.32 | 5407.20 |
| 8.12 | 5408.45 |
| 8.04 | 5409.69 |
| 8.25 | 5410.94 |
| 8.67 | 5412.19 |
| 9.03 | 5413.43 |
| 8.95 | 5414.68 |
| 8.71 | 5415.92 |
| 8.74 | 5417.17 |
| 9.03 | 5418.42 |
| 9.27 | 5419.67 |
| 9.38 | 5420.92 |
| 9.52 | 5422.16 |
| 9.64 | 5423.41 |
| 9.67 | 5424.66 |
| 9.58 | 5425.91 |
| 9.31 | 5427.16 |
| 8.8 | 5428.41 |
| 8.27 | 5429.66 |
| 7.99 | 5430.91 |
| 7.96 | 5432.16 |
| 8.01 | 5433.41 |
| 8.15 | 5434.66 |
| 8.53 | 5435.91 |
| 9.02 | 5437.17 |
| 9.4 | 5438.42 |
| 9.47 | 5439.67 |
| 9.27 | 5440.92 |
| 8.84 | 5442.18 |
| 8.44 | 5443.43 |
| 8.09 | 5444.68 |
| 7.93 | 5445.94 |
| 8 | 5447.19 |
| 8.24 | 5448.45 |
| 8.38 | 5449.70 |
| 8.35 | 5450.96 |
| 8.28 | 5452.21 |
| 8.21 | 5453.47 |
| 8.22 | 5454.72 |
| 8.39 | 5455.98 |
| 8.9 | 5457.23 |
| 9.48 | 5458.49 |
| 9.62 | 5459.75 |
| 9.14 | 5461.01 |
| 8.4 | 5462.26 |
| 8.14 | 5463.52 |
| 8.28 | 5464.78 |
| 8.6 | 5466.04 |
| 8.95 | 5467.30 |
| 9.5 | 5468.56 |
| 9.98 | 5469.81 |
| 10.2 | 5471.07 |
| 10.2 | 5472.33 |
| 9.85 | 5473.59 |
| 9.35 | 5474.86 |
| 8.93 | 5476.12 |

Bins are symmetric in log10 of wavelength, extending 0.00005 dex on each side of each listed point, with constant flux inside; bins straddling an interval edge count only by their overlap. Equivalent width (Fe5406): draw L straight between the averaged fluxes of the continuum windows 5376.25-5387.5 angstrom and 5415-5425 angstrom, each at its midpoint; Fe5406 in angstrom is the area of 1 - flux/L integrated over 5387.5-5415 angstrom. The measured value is 2.3 angstrom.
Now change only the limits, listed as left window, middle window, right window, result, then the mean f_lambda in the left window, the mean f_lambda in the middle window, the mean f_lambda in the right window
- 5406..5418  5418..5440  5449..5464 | -0.9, 8.54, 8.94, 8.63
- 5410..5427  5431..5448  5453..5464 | 0.7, 9.1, 8.52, 8.74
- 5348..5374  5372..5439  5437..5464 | -1.4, 8.98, 9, 8.64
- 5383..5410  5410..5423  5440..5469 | -0.1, 8.99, 8.94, 8.6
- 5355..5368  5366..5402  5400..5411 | -0.9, 9.3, 9.2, 8.67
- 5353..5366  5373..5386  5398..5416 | -0.9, 9.2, 9.63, 8.8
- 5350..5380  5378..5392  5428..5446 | -0.8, 9.14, 9.51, 8.56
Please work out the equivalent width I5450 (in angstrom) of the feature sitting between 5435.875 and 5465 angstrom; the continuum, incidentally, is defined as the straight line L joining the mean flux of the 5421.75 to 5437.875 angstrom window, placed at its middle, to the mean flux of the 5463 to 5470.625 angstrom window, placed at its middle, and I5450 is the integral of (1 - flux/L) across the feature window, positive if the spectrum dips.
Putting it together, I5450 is 0.8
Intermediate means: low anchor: 8.79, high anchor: 8.95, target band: 8.63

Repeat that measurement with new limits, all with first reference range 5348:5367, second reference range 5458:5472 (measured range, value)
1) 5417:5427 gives -0.26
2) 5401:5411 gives 0.62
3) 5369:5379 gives 0.28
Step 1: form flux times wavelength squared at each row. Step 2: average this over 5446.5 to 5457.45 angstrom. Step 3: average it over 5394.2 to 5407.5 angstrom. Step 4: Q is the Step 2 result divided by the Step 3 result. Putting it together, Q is 0.94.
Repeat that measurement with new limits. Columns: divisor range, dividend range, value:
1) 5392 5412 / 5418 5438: 1.02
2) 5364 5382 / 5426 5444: 0.97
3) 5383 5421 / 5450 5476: 1.03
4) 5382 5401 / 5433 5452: 0.95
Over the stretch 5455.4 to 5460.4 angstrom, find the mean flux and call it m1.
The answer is 9.1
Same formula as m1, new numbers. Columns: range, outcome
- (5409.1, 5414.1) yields 8.5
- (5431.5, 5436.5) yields 8.17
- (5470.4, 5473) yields 10.2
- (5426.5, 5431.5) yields 8.6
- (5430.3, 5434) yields 7.99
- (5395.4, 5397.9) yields 9.1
